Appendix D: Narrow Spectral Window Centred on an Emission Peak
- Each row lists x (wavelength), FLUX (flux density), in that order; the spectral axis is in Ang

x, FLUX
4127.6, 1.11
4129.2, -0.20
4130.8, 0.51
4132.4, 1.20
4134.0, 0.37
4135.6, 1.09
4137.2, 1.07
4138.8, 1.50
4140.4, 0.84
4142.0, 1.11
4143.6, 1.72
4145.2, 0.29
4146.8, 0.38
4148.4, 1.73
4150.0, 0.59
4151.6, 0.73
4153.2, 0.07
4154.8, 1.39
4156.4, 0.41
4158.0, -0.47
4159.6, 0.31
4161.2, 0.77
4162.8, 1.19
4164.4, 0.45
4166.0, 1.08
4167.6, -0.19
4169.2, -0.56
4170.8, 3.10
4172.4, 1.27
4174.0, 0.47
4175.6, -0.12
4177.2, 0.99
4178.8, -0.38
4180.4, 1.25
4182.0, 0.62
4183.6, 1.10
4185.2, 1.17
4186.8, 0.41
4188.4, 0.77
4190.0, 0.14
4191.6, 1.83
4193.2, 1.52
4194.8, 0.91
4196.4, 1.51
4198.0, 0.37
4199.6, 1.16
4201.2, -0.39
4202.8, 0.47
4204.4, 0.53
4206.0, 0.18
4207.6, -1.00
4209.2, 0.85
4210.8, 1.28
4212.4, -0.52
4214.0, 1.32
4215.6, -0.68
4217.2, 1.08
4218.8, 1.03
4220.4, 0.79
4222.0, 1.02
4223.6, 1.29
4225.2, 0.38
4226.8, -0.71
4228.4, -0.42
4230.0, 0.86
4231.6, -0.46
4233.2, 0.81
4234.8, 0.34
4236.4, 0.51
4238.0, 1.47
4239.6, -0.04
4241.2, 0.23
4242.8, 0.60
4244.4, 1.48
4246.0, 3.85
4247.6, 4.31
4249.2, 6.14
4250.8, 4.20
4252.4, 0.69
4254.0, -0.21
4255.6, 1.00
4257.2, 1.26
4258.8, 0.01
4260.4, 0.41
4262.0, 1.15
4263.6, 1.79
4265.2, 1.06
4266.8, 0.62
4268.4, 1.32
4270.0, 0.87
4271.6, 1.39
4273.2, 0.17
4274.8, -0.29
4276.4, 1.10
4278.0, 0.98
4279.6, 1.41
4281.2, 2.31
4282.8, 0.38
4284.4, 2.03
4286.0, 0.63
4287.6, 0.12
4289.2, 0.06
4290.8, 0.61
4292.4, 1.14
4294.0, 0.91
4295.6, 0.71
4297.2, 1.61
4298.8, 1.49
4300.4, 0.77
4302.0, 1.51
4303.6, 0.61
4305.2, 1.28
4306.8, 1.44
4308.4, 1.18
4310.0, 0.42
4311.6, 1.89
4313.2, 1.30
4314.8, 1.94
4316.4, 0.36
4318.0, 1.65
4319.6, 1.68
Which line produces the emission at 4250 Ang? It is [O II] 3727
